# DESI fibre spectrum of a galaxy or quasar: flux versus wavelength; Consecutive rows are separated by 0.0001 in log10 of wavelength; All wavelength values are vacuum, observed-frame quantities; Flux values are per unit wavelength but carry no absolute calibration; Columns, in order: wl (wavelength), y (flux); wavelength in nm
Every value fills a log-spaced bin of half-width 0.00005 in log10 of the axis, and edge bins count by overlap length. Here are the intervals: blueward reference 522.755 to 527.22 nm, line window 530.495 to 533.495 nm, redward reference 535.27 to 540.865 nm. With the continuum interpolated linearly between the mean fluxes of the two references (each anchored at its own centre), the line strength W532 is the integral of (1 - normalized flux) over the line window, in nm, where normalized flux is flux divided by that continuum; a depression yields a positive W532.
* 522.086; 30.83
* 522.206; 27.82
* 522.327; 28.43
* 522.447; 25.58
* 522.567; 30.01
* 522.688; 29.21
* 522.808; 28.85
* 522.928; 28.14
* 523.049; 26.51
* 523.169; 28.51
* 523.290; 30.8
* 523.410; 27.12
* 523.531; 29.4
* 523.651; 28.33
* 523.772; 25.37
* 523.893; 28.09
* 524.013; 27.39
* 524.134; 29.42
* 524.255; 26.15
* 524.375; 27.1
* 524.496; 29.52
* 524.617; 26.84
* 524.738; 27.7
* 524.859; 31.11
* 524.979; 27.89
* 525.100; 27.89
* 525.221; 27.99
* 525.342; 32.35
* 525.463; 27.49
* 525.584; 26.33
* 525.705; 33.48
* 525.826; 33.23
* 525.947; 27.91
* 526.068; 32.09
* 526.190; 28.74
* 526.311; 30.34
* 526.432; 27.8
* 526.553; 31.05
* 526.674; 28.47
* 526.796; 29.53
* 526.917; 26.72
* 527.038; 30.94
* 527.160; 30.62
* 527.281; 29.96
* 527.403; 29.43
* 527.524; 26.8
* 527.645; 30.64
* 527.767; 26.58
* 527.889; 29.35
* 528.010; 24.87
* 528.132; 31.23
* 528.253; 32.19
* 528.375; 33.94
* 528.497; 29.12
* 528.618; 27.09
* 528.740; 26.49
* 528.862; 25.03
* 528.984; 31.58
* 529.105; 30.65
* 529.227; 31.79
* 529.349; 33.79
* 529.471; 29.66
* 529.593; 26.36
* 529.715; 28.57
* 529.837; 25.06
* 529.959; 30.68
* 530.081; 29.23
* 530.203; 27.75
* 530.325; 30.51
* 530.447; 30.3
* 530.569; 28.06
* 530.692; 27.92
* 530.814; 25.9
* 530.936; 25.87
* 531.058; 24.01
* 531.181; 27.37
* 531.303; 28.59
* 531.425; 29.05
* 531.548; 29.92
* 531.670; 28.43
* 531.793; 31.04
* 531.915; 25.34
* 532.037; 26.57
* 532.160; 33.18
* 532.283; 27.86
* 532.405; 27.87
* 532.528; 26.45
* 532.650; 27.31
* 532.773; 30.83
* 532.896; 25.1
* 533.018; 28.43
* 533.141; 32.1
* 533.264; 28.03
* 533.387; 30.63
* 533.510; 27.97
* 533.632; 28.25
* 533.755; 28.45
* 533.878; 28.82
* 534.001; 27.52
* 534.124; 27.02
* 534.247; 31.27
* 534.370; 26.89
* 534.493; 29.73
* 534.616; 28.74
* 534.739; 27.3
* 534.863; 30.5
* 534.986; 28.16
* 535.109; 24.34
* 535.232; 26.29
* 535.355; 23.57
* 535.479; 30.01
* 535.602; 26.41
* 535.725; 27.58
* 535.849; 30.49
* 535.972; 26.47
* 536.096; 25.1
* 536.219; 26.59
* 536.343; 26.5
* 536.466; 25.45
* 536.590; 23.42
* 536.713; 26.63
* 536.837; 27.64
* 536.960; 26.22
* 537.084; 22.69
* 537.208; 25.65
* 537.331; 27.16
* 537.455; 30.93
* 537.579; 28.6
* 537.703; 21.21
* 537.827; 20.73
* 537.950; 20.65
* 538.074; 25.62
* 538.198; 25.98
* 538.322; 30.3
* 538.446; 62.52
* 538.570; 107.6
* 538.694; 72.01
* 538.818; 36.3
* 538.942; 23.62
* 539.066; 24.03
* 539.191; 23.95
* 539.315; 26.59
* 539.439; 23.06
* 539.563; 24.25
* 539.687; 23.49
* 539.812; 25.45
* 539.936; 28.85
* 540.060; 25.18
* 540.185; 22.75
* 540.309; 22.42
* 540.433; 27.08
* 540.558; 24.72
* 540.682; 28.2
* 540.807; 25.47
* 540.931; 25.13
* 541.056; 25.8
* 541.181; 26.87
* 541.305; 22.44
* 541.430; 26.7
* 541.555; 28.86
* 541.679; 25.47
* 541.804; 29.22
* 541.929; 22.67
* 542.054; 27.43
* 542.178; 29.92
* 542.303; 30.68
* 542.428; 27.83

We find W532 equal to 0.11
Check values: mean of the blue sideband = 28.8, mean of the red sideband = 29.5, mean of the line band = 28.2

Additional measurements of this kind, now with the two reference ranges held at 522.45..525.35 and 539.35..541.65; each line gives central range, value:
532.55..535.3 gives -0.18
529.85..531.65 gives -0.07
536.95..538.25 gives 0.05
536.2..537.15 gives 0.02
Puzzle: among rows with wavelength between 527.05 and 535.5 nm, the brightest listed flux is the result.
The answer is 33.94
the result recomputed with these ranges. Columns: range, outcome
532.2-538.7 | 107.6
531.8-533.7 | 33.18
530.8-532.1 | 31.04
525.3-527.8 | 33.48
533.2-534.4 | 31.27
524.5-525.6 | 32.35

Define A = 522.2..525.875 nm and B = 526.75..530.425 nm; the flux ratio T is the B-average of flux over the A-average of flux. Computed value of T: 1.0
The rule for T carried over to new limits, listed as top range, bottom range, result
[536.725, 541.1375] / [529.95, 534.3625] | 1.07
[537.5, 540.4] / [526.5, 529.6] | 1.10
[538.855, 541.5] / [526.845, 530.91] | 0.87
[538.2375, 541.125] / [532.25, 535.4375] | 1.17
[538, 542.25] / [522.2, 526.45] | 1.08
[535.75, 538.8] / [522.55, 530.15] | 1.13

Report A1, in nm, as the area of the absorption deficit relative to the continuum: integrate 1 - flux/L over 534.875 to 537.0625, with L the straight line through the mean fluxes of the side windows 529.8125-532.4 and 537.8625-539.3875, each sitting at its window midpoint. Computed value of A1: 0.55 nm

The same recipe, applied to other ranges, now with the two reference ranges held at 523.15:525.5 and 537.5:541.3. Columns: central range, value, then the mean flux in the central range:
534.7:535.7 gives 0.101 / 27.1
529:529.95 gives -0.013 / 29.6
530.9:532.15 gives 0.069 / 27.9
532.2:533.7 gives 0.064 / 28.5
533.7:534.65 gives 0.044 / 28.6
